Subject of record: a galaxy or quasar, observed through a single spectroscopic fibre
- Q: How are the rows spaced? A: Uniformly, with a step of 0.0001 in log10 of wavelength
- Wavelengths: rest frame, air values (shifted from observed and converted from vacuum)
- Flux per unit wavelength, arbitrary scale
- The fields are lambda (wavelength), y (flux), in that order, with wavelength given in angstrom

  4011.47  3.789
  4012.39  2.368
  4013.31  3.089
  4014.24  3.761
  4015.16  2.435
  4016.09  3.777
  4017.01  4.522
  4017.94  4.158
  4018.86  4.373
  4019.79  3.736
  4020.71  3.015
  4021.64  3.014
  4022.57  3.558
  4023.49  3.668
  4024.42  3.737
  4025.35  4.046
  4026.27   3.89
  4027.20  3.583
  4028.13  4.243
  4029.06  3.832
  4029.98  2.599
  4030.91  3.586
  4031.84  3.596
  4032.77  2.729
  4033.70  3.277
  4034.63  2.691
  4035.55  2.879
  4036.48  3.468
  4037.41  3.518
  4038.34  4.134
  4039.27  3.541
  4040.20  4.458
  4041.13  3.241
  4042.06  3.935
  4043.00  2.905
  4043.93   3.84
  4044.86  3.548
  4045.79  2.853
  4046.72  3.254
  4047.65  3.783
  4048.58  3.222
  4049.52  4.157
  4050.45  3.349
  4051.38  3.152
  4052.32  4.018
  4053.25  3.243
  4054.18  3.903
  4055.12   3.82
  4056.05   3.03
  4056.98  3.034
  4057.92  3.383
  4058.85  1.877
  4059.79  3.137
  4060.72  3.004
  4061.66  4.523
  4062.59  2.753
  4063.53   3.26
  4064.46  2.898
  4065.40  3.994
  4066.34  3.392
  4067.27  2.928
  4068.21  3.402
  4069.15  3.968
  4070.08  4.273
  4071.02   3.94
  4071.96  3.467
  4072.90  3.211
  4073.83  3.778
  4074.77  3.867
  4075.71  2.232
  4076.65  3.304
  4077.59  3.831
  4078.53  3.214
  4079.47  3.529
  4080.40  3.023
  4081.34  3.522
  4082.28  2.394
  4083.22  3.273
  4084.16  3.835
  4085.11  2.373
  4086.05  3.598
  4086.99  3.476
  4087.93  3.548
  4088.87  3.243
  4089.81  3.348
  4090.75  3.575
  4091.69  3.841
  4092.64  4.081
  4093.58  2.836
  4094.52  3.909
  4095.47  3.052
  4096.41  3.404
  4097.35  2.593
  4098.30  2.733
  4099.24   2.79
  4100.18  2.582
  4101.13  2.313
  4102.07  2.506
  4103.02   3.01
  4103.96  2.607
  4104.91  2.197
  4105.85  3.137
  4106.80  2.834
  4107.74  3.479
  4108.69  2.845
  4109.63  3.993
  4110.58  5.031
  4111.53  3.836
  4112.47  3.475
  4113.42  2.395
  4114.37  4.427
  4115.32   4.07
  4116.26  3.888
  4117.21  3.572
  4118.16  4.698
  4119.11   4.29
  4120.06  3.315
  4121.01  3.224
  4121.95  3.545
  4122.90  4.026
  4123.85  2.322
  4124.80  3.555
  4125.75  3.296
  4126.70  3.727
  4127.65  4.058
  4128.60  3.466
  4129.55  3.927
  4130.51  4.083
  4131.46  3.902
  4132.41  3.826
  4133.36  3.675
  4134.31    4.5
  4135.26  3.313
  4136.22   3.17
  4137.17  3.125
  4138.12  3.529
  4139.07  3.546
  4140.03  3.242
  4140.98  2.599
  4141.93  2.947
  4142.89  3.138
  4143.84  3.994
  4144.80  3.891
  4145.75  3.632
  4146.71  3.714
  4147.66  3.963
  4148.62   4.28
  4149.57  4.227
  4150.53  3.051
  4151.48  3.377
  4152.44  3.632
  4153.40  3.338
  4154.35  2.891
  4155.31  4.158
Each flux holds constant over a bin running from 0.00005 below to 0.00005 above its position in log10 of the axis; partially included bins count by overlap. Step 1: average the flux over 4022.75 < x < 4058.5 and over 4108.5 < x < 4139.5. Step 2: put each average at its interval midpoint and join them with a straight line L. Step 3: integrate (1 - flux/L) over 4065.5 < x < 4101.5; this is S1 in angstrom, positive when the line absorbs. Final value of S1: 2.8 angstrom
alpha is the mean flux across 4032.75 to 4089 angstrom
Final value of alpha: 3.39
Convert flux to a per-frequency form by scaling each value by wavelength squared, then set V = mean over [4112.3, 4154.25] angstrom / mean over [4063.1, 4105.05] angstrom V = 1.14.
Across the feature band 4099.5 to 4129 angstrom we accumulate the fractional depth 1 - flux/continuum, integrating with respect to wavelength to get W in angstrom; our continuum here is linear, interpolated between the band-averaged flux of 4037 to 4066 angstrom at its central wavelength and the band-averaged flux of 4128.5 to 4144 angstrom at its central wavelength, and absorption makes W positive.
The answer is 0.8 angstrom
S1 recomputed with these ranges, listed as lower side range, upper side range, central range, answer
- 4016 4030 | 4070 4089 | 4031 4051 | 1.0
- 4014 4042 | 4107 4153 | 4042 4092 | 2.9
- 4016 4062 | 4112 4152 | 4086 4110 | 3.1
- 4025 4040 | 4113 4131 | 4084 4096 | 0.6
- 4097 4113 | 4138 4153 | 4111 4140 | -3.1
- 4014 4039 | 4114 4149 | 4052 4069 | 1.3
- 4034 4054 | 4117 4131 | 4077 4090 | 1.0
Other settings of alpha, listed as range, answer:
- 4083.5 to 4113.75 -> 3.21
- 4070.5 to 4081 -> 3.41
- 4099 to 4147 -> 3.46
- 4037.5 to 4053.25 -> 3.57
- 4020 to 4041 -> 3.5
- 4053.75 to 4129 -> 3.36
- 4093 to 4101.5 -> 2.93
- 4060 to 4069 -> 3.37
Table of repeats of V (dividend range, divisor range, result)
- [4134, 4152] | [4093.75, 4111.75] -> 1.17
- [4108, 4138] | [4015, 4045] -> 1.08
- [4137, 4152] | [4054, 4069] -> 1.12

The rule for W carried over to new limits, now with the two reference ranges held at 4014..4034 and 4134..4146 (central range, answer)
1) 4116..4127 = -0.55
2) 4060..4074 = 0.09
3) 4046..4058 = 0.25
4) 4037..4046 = -0.12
